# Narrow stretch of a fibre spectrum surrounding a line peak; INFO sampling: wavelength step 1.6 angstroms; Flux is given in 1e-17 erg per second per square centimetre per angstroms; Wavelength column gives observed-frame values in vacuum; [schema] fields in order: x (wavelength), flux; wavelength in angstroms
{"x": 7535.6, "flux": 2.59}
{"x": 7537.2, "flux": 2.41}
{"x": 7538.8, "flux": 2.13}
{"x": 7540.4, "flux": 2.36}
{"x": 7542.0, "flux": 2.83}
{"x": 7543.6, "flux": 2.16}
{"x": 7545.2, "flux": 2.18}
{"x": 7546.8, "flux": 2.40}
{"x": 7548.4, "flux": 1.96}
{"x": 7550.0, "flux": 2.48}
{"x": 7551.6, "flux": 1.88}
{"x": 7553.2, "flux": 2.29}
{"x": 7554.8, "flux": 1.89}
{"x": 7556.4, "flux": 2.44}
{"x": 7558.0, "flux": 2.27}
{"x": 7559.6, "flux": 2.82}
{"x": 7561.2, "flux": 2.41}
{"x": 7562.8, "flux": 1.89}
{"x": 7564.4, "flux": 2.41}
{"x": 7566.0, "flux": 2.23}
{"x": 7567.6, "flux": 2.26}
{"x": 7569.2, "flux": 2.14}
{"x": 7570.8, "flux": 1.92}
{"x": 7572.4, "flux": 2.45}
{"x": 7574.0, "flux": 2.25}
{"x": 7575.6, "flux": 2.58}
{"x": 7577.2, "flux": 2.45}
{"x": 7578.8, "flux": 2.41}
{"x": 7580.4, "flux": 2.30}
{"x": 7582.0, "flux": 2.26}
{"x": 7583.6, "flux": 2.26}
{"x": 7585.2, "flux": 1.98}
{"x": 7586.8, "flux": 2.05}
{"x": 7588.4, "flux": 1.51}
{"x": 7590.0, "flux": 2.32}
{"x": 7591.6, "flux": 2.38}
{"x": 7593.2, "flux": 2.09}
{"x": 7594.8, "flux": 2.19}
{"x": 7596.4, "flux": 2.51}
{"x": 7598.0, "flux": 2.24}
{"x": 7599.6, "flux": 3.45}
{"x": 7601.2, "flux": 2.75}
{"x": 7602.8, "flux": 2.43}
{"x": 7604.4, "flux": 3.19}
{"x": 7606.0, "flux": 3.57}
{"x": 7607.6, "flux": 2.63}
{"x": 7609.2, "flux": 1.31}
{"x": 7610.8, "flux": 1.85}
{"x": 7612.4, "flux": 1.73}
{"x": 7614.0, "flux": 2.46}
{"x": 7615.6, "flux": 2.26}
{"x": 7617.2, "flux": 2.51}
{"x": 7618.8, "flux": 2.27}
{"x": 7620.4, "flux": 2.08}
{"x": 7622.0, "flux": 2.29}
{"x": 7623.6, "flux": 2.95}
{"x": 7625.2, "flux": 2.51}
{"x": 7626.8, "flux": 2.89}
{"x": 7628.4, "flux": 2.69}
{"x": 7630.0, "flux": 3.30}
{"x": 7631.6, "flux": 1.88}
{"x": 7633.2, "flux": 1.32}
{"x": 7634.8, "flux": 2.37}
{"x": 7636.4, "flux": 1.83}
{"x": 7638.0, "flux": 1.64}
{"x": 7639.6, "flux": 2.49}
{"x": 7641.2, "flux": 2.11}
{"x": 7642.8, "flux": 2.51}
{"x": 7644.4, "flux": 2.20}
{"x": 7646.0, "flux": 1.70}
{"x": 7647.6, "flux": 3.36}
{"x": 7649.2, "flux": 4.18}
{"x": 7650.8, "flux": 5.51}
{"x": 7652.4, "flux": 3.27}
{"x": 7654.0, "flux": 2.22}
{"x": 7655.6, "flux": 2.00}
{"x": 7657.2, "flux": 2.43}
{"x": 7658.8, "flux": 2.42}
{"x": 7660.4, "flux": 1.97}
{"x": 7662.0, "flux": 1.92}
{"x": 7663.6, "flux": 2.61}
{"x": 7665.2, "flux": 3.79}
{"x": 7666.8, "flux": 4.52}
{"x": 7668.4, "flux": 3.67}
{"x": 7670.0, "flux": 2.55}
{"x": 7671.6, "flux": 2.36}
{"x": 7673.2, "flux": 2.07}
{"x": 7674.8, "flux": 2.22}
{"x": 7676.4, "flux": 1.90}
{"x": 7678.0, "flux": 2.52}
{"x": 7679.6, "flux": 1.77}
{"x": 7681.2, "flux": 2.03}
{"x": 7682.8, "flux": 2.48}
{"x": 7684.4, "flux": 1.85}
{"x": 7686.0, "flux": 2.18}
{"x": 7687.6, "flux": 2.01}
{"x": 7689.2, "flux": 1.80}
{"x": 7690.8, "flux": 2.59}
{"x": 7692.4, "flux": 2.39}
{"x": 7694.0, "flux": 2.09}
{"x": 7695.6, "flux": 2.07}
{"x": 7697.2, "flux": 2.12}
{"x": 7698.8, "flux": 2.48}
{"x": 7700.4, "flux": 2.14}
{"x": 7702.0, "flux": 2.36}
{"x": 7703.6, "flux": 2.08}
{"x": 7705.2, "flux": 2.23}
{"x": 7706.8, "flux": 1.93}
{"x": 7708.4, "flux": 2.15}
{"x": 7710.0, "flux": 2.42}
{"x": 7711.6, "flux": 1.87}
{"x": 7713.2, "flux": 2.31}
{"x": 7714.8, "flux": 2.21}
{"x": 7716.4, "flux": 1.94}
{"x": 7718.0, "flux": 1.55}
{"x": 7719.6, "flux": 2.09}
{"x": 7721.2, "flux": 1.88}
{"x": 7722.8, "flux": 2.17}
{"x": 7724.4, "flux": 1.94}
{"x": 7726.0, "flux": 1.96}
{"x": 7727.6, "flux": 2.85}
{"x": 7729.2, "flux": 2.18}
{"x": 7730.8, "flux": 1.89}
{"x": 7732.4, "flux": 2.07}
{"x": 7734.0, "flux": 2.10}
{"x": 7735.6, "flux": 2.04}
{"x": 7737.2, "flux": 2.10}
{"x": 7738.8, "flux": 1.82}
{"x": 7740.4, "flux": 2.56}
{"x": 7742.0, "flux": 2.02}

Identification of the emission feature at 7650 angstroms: [S II]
